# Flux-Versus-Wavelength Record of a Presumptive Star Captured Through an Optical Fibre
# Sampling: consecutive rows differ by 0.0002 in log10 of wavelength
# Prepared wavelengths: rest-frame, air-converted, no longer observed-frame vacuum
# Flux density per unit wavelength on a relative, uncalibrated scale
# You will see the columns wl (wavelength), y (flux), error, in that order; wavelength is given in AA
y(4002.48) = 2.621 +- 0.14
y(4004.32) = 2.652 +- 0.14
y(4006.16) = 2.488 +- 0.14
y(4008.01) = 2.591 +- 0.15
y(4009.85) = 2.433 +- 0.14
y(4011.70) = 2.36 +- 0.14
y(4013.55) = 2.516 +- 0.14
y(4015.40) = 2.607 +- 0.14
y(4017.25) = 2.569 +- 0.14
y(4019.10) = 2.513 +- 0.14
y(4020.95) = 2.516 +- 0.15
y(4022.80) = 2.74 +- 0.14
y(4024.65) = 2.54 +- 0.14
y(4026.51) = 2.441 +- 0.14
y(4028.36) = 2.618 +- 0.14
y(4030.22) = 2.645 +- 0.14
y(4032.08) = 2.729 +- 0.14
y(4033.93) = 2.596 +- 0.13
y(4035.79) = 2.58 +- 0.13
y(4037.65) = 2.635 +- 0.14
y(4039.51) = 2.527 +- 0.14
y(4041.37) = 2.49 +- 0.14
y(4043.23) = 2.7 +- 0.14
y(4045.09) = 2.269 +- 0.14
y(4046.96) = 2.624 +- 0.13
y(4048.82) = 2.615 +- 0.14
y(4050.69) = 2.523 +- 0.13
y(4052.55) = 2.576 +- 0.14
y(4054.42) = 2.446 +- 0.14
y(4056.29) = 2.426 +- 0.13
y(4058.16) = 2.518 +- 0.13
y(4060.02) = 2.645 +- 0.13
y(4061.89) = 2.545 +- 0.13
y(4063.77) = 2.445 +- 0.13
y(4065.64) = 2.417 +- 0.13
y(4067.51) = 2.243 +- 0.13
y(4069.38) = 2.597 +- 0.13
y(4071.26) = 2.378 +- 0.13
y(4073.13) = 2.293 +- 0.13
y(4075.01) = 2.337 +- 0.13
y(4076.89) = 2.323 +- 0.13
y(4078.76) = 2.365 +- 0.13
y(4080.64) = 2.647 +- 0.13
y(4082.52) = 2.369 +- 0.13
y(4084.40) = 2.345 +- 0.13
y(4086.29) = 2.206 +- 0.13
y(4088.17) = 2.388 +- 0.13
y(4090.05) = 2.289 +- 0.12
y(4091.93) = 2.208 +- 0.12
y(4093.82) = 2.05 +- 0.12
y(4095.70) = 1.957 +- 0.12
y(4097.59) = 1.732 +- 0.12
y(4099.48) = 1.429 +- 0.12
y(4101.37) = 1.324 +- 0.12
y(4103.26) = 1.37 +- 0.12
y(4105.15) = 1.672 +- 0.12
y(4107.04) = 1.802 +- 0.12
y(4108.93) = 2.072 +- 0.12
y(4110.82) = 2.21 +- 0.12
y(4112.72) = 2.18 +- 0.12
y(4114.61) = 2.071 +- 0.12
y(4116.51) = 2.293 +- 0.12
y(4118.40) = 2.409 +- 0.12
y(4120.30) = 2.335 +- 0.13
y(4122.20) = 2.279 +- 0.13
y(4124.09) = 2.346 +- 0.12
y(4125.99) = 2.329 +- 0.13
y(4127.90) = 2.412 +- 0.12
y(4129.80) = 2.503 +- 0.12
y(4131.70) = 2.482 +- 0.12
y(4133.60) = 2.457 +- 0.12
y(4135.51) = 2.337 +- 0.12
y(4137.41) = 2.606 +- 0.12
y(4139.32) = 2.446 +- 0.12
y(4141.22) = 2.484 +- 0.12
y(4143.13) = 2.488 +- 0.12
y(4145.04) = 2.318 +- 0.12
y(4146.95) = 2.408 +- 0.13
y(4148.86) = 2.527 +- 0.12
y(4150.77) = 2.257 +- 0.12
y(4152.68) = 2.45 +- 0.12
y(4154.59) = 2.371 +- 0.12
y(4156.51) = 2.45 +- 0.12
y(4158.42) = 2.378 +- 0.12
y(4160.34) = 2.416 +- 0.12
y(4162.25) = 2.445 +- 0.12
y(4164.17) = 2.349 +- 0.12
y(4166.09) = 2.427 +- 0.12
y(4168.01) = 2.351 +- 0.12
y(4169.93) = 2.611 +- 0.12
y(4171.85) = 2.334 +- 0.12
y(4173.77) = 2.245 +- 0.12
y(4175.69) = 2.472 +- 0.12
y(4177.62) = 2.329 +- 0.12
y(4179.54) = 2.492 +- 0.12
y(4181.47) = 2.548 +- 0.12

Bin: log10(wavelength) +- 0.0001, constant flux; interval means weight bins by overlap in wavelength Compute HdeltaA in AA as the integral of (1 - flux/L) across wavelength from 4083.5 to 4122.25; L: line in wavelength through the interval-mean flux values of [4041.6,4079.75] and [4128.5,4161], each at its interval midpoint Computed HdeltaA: 6.74 AA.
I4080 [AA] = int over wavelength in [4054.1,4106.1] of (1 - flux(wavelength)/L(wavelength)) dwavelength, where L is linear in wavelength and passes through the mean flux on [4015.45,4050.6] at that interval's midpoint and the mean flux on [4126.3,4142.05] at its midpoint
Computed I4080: 6.5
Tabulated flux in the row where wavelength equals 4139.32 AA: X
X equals 2.446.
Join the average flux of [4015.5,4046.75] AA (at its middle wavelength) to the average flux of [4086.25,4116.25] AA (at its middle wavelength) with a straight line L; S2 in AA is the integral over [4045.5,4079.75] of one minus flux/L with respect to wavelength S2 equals -2.6 AA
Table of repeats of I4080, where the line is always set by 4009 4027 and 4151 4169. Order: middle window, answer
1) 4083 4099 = 2.1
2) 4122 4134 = 0.1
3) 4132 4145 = -0.2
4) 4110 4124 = 1.0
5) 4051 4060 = -0.1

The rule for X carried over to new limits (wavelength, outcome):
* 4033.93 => 2.596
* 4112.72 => 2.18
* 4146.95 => 2.408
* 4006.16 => 2.488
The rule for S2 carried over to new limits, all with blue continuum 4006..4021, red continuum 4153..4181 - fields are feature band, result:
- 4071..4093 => 1.09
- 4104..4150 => 2.40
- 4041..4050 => -0.19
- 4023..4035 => -0.50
